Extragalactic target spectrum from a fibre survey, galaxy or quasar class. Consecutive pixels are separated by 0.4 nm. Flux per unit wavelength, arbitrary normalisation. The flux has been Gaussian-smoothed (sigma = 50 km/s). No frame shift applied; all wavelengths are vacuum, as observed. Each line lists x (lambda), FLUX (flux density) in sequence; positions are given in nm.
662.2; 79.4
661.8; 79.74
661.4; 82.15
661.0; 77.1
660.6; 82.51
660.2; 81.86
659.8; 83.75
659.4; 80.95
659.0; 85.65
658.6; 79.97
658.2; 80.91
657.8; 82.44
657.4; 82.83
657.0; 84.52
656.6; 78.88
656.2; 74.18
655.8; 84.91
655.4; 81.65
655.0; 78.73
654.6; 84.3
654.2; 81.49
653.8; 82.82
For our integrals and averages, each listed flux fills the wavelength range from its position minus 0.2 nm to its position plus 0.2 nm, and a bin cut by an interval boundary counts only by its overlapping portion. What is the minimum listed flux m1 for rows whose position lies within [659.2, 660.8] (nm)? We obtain 80.95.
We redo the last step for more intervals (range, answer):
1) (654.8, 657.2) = 74.18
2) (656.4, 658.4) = 78.88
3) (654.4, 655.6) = 78.73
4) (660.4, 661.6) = 77.1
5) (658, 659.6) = 79.97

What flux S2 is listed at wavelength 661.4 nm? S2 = 82.15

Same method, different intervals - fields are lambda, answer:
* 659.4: 80.95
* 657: 84.52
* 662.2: 79.4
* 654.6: 84.3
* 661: 77.1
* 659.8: 83.75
